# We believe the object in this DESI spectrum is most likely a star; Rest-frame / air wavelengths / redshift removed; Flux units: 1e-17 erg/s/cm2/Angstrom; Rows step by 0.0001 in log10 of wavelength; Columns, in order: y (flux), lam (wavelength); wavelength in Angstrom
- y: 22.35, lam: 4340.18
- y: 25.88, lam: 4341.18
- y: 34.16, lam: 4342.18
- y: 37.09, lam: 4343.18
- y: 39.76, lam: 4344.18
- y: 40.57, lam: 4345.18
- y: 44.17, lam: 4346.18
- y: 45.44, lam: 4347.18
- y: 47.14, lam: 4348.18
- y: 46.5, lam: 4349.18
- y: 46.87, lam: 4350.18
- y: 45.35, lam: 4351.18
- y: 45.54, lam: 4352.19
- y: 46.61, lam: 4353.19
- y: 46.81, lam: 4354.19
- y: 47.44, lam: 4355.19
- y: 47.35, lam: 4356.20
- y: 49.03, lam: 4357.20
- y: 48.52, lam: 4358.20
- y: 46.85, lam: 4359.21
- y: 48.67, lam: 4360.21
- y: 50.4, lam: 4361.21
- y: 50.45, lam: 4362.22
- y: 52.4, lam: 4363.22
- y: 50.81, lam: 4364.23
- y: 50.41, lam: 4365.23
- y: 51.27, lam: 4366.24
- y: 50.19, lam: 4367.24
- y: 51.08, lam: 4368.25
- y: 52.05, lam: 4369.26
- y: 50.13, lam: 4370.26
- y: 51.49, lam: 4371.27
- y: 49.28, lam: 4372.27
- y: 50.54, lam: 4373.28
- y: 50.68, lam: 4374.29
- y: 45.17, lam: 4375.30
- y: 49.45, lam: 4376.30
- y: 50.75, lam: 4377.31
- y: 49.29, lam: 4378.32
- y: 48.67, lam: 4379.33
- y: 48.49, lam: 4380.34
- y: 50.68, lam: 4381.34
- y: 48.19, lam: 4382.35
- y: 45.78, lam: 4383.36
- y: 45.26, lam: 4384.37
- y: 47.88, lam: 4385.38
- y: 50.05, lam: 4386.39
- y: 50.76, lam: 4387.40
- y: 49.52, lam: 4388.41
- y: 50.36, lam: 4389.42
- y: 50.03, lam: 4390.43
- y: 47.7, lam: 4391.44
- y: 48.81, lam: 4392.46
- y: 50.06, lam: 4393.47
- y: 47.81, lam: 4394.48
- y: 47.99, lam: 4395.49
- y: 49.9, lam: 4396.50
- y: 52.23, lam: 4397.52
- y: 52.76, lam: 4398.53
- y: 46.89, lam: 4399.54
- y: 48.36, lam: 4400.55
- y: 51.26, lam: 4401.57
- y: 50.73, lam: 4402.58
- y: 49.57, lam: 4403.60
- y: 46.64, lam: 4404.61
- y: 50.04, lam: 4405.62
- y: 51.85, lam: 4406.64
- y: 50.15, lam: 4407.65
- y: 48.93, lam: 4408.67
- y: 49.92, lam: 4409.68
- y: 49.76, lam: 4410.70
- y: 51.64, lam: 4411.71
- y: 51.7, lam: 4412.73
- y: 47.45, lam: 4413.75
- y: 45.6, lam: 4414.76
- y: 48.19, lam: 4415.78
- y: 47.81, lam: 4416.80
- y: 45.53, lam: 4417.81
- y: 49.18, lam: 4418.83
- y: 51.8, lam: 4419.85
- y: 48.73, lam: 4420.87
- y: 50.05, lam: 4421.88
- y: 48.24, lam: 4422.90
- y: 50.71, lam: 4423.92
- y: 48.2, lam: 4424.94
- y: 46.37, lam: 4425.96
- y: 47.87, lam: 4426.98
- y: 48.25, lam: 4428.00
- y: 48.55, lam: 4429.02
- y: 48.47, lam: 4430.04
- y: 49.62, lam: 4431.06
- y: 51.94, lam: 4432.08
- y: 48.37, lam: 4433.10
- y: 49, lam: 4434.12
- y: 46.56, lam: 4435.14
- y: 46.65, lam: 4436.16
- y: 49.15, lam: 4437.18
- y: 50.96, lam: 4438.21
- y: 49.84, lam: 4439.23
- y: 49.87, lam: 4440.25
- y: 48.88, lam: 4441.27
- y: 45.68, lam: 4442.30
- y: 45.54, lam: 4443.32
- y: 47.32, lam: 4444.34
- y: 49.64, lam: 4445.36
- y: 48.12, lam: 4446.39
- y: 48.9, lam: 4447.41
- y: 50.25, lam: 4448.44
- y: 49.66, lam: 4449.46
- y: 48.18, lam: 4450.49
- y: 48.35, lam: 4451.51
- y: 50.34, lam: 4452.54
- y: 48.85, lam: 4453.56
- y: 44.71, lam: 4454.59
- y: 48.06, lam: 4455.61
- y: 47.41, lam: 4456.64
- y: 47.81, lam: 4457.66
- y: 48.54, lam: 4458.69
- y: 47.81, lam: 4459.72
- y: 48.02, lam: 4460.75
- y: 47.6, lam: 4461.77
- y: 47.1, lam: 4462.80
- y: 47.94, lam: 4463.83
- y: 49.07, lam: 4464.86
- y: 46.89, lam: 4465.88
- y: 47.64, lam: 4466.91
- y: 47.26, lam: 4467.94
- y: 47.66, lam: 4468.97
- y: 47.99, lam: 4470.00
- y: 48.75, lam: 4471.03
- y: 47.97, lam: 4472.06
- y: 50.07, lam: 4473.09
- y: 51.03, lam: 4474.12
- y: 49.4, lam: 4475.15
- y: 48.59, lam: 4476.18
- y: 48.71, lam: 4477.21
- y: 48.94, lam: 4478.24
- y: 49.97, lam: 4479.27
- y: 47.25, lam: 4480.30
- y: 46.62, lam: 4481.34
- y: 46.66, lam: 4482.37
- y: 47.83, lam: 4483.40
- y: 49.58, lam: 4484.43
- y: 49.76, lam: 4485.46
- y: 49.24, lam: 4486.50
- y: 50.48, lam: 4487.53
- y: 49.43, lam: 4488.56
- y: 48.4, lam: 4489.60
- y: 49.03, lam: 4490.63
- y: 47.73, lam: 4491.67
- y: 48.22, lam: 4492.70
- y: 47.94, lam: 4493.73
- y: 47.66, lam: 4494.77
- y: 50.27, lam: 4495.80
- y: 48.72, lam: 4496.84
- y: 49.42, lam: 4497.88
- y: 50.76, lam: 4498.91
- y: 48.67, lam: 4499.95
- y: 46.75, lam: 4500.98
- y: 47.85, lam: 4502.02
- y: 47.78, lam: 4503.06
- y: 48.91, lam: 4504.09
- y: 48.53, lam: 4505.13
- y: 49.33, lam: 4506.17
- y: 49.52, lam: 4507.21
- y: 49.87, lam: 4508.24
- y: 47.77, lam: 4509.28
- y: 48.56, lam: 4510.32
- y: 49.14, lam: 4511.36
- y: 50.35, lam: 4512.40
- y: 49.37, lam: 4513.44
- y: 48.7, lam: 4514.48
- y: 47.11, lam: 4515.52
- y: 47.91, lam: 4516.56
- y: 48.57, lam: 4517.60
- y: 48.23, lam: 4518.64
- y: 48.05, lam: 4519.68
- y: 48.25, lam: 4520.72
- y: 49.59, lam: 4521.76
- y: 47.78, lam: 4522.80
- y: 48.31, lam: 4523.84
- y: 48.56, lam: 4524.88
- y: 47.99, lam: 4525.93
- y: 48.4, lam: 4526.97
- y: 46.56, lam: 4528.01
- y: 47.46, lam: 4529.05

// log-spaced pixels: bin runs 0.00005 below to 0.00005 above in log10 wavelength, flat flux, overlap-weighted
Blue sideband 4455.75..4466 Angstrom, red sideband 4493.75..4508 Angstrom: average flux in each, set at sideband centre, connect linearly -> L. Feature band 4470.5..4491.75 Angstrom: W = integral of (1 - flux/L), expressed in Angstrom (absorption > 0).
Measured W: -0.2 Angstrom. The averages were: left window 47.9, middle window 48.8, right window 48.8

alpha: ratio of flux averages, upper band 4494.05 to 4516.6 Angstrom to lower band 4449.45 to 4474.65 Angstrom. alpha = 1.01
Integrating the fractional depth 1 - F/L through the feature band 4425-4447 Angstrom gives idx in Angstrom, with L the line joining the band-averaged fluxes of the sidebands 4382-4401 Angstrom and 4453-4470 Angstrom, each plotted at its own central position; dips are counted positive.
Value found -0.1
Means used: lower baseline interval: 49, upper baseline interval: 47.7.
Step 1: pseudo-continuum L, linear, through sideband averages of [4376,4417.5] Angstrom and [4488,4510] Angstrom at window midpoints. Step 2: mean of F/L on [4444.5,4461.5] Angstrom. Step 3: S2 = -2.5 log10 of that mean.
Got 0.01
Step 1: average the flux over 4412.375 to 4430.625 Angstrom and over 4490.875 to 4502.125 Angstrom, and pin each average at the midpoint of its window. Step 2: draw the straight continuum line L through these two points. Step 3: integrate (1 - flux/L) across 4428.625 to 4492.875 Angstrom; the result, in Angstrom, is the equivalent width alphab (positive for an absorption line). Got 0.1 Angstrom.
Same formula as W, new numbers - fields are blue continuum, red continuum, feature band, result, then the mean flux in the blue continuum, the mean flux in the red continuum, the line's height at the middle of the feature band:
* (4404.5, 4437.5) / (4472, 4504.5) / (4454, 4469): 0.4 Angstrom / 48.9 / 48.8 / 48.8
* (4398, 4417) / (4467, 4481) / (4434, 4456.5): 0.3 Angstrom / 49.5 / 48.7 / 49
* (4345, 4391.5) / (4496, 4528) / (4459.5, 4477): 0.1 Angstrom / 48.6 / 48.6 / 48.6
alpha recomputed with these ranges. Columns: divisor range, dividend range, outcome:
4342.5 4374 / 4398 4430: 1.03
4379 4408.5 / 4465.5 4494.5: 0.99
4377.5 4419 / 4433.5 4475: 0.98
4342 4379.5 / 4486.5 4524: 1.02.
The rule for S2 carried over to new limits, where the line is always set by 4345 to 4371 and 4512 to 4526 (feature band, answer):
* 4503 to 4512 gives -0.010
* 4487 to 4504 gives -0.006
